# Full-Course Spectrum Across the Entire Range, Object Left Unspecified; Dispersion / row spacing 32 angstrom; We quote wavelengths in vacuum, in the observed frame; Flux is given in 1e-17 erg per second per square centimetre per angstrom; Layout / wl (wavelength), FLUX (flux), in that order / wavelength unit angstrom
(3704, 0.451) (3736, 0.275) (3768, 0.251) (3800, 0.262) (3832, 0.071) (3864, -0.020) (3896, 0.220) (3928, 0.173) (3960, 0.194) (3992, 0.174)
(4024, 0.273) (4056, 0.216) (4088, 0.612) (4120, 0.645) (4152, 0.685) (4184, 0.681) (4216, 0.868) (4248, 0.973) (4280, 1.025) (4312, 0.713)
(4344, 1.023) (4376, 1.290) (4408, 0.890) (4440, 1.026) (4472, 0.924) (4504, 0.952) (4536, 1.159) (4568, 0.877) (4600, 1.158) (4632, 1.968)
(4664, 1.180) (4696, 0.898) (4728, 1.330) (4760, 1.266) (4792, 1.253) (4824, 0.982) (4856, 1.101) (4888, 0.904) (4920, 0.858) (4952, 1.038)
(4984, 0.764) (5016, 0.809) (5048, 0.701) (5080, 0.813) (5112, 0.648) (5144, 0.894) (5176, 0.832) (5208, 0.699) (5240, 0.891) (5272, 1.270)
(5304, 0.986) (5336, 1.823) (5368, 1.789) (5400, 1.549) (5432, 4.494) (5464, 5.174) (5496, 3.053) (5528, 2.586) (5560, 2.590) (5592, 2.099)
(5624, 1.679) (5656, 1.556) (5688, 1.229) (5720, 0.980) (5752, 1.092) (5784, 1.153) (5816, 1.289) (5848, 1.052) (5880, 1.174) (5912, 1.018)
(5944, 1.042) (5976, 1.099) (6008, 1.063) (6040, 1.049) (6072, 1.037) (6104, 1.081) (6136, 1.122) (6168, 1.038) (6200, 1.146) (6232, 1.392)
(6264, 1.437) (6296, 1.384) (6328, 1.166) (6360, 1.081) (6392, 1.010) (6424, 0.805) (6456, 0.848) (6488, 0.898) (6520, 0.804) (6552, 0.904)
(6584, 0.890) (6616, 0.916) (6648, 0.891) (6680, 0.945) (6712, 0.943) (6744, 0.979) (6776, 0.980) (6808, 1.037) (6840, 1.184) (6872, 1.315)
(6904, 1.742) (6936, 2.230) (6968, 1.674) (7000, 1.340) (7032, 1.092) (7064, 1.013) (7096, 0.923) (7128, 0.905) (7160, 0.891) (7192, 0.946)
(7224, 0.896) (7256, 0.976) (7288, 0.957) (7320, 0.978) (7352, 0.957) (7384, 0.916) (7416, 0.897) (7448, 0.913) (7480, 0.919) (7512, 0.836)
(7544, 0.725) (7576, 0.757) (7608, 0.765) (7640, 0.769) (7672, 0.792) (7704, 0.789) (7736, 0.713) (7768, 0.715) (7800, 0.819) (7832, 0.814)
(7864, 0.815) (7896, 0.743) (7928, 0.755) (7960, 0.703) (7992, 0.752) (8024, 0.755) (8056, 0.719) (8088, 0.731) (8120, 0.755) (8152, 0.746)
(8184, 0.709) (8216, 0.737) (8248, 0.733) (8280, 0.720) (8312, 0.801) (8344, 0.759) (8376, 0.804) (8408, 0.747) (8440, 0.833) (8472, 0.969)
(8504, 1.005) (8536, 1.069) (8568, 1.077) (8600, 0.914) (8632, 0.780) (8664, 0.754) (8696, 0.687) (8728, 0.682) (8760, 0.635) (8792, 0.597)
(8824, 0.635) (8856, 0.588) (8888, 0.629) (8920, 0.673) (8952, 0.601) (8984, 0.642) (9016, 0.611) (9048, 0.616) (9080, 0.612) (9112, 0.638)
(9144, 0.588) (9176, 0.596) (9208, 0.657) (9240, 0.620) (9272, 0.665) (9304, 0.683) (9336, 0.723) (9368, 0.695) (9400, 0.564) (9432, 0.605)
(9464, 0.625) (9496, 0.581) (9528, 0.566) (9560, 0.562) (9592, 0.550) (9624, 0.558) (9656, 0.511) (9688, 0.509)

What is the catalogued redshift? 3.475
